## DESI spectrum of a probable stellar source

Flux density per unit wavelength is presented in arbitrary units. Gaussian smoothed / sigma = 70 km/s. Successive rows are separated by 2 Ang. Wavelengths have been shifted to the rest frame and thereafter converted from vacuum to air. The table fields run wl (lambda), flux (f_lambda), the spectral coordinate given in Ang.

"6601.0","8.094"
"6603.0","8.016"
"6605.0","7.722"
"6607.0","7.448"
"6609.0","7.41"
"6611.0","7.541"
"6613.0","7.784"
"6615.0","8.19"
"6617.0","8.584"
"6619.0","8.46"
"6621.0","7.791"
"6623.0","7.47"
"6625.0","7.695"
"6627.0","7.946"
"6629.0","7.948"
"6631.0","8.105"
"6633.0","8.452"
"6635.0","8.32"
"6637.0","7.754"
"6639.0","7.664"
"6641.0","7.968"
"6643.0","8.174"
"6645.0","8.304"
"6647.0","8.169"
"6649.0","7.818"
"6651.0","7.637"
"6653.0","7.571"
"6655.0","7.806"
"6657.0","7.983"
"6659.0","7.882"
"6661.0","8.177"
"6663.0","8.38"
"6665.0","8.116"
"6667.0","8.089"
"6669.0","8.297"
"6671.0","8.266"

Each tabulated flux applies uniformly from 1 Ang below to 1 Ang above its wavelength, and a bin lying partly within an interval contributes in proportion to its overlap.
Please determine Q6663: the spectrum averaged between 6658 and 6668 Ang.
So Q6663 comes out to 8.13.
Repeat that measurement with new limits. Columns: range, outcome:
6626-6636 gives 8.15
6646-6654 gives 7.8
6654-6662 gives 7.96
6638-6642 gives 7.82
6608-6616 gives 7.73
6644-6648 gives 8.24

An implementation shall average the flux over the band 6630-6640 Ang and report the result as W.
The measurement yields 8.06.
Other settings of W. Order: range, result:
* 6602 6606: 7.87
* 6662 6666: 8.25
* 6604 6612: 7.53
